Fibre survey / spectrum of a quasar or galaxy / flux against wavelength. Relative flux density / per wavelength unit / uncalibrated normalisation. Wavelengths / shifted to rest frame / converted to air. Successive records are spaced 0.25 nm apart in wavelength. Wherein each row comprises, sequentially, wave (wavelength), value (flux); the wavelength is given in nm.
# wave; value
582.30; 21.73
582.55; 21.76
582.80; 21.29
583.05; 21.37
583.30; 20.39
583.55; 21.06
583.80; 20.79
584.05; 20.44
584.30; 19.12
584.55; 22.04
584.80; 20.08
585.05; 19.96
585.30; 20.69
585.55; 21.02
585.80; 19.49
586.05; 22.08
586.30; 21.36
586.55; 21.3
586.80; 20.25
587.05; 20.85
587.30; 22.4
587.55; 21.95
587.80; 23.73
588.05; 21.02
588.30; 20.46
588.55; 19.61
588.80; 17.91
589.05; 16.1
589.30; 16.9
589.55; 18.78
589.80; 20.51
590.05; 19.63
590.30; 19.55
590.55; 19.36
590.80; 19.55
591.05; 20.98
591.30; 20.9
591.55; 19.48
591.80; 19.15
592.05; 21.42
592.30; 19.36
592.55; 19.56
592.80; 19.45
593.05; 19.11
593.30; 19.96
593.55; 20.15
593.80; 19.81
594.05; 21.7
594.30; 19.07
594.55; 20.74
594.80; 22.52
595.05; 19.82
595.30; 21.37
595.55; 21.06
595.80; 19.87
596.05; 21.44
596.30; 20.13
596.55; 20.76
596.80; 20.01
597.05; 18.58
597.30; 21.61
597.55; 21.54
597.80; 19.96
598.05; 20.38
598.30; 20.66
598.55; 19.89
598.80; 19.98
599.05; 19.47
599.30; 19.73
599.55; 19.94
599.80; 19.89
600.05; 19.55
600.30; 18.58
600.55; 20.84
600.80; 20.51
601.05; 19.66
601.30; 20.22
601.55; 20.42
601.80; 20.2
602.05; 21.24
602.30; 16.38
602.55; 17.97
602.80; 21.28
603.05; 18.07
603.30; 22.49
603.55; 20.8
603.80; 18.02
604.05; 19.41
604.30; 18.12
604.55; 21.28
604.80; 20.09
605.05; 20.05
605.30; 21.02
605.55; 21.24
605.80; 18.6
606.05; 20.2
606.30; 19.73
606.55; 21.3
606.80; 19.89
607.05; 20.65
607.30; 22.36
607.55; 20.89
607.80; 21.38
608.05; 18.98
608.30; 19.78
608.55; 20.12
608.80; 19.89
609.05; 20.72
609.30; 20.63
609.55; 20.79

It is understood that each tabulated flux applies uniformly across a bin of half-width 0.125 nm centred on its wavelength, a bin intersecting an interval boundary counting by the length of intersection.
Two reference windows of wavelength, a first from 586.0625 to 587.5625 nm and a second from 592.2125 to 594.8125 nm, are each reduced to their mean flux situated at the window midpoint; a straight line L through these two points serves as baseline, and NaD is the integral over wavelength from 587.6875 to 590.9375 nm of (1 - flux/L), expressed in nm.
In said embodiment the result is 0.22 nm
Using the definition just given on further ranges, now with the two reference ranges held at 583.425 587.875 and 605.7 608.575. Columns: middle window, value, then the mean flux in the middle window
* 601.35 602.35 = 0.03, 19.8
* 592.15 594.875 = 0.09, 20.1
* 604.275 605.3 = 0.01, 20.2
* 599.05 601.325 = 0.08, 19.8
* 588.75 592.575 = 0.28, 19.3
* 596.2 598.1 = 0.03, 20.4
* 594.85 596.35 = 0.00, 20.7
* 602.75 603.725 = 0.00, 20.5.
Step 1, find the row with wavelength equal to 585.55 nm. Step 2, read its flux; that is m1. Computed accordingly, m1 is 21.02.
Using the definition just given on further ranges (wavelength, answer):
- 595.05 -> 19.82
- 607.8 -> 21.38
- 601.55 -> 20.42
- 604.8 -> 20.09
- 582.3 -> 21.73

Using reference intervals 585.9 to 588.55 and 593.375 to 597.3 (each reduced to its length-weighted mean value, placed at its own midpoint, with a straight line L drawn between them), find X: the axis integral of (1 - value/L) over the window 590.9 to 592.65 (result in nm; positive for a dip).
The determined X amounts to 0.07 nm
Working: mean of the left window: 21.4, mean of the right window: 20.5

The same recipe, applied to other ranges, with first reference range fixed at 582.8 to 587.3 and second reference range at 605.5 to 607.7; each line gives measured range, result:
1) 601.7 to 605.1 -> 0.15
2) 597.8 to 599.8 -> 0.06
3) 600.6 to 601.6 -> 0.02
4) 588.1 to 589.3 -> 0.13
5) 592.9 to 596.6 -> 0.03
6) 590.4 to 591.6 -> 0.04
